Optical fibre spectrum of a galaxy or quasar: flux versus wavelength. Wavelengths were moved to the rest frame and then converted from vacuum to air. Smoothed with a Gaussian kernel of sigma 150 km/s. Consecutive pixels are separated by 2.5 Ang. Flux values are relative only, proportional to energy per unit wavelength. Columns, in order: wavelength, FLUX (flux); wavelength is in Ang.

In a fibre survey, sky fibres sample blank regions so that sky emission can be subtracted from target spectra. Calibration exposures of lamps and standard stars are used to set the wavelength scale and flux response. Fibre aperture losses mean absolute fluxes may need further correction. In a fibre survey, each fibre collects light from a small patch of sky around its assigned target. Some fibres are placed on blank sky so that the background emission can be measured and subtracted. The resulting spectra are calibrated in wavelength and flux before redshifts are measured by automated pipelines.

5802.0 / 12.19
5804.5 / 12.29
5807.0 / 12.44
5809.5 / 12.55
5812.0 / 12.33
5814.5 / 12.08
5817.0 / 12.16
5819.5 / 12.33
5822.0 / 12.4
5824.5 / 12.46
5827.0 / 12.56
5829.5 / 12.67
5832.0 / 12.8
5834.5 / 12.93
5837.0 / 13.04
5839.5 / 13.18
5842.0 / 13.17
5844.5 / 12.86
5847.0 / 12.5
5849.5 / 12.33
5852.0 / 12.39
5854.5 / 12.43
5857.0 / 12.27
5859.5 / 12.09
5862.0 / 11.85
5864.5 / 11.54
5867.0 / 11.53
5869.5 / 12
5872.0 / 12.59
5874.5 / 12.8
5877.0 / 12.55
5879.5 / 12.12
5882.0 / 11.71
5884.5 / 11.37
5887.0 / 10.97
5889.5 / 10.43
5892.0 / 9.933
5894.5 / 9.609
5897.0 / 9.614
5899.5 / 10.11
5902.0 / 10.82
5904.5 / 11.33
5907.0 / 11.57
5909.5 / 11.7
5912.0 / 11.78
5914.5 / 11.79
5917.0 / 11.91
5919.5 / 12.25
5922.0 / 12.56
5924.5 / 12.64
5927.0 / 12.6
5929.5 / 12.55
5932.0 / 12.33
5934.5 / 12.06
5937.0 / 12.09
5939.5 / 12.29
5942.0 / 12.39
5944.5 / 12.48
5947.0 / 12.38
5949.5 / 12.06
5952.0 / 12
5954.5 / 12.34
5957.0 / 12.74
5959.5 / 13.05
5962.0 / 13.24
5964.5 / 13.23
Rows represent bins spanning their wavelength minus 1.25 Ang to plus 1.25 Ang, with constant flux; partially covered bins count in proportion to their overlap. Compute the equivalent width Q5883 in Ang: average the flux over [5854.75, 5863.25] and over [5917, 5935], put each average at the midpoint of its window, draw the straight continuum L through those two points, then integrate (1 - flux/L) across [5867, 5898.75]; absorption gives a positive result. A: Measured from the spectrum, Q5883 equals 2.4 Ang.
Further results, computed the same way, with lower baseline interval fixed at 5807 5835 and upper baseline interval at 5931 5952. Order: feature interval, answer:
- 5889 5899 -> 2.0 Ang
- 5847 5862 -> 0.1 Ang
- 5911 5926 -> 0.1 Ang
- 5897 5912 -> 1.6 Ang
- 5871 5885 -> 0.2 Ang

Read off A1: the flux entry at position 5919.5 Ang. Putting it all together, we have 12.25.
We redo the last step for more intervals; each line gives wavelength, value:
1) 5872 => 12.59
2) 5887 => 10.97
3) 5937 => 12.09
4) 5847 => 12.5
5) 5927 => 12.6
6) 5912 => 11.78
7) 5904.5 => 11.33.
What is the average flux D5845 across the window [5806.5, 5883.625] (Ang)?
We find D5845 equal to 12.4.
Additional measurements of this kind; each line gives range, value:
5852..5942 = 11.7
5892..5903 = 10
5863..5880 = 12.2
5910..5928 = 12.2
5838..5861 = 12.6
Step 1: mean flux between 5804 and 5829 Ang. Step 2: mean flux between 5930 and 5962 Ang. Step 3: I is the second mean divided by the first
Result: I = 1.0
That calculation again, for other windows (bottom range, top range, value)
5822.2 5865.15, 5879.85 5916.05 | 0.87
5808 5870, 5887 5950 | 0.94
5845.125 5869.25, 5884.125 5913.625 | 0.89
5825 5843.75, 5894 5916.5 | 0.85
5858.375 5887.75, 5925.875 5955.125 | 1.03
